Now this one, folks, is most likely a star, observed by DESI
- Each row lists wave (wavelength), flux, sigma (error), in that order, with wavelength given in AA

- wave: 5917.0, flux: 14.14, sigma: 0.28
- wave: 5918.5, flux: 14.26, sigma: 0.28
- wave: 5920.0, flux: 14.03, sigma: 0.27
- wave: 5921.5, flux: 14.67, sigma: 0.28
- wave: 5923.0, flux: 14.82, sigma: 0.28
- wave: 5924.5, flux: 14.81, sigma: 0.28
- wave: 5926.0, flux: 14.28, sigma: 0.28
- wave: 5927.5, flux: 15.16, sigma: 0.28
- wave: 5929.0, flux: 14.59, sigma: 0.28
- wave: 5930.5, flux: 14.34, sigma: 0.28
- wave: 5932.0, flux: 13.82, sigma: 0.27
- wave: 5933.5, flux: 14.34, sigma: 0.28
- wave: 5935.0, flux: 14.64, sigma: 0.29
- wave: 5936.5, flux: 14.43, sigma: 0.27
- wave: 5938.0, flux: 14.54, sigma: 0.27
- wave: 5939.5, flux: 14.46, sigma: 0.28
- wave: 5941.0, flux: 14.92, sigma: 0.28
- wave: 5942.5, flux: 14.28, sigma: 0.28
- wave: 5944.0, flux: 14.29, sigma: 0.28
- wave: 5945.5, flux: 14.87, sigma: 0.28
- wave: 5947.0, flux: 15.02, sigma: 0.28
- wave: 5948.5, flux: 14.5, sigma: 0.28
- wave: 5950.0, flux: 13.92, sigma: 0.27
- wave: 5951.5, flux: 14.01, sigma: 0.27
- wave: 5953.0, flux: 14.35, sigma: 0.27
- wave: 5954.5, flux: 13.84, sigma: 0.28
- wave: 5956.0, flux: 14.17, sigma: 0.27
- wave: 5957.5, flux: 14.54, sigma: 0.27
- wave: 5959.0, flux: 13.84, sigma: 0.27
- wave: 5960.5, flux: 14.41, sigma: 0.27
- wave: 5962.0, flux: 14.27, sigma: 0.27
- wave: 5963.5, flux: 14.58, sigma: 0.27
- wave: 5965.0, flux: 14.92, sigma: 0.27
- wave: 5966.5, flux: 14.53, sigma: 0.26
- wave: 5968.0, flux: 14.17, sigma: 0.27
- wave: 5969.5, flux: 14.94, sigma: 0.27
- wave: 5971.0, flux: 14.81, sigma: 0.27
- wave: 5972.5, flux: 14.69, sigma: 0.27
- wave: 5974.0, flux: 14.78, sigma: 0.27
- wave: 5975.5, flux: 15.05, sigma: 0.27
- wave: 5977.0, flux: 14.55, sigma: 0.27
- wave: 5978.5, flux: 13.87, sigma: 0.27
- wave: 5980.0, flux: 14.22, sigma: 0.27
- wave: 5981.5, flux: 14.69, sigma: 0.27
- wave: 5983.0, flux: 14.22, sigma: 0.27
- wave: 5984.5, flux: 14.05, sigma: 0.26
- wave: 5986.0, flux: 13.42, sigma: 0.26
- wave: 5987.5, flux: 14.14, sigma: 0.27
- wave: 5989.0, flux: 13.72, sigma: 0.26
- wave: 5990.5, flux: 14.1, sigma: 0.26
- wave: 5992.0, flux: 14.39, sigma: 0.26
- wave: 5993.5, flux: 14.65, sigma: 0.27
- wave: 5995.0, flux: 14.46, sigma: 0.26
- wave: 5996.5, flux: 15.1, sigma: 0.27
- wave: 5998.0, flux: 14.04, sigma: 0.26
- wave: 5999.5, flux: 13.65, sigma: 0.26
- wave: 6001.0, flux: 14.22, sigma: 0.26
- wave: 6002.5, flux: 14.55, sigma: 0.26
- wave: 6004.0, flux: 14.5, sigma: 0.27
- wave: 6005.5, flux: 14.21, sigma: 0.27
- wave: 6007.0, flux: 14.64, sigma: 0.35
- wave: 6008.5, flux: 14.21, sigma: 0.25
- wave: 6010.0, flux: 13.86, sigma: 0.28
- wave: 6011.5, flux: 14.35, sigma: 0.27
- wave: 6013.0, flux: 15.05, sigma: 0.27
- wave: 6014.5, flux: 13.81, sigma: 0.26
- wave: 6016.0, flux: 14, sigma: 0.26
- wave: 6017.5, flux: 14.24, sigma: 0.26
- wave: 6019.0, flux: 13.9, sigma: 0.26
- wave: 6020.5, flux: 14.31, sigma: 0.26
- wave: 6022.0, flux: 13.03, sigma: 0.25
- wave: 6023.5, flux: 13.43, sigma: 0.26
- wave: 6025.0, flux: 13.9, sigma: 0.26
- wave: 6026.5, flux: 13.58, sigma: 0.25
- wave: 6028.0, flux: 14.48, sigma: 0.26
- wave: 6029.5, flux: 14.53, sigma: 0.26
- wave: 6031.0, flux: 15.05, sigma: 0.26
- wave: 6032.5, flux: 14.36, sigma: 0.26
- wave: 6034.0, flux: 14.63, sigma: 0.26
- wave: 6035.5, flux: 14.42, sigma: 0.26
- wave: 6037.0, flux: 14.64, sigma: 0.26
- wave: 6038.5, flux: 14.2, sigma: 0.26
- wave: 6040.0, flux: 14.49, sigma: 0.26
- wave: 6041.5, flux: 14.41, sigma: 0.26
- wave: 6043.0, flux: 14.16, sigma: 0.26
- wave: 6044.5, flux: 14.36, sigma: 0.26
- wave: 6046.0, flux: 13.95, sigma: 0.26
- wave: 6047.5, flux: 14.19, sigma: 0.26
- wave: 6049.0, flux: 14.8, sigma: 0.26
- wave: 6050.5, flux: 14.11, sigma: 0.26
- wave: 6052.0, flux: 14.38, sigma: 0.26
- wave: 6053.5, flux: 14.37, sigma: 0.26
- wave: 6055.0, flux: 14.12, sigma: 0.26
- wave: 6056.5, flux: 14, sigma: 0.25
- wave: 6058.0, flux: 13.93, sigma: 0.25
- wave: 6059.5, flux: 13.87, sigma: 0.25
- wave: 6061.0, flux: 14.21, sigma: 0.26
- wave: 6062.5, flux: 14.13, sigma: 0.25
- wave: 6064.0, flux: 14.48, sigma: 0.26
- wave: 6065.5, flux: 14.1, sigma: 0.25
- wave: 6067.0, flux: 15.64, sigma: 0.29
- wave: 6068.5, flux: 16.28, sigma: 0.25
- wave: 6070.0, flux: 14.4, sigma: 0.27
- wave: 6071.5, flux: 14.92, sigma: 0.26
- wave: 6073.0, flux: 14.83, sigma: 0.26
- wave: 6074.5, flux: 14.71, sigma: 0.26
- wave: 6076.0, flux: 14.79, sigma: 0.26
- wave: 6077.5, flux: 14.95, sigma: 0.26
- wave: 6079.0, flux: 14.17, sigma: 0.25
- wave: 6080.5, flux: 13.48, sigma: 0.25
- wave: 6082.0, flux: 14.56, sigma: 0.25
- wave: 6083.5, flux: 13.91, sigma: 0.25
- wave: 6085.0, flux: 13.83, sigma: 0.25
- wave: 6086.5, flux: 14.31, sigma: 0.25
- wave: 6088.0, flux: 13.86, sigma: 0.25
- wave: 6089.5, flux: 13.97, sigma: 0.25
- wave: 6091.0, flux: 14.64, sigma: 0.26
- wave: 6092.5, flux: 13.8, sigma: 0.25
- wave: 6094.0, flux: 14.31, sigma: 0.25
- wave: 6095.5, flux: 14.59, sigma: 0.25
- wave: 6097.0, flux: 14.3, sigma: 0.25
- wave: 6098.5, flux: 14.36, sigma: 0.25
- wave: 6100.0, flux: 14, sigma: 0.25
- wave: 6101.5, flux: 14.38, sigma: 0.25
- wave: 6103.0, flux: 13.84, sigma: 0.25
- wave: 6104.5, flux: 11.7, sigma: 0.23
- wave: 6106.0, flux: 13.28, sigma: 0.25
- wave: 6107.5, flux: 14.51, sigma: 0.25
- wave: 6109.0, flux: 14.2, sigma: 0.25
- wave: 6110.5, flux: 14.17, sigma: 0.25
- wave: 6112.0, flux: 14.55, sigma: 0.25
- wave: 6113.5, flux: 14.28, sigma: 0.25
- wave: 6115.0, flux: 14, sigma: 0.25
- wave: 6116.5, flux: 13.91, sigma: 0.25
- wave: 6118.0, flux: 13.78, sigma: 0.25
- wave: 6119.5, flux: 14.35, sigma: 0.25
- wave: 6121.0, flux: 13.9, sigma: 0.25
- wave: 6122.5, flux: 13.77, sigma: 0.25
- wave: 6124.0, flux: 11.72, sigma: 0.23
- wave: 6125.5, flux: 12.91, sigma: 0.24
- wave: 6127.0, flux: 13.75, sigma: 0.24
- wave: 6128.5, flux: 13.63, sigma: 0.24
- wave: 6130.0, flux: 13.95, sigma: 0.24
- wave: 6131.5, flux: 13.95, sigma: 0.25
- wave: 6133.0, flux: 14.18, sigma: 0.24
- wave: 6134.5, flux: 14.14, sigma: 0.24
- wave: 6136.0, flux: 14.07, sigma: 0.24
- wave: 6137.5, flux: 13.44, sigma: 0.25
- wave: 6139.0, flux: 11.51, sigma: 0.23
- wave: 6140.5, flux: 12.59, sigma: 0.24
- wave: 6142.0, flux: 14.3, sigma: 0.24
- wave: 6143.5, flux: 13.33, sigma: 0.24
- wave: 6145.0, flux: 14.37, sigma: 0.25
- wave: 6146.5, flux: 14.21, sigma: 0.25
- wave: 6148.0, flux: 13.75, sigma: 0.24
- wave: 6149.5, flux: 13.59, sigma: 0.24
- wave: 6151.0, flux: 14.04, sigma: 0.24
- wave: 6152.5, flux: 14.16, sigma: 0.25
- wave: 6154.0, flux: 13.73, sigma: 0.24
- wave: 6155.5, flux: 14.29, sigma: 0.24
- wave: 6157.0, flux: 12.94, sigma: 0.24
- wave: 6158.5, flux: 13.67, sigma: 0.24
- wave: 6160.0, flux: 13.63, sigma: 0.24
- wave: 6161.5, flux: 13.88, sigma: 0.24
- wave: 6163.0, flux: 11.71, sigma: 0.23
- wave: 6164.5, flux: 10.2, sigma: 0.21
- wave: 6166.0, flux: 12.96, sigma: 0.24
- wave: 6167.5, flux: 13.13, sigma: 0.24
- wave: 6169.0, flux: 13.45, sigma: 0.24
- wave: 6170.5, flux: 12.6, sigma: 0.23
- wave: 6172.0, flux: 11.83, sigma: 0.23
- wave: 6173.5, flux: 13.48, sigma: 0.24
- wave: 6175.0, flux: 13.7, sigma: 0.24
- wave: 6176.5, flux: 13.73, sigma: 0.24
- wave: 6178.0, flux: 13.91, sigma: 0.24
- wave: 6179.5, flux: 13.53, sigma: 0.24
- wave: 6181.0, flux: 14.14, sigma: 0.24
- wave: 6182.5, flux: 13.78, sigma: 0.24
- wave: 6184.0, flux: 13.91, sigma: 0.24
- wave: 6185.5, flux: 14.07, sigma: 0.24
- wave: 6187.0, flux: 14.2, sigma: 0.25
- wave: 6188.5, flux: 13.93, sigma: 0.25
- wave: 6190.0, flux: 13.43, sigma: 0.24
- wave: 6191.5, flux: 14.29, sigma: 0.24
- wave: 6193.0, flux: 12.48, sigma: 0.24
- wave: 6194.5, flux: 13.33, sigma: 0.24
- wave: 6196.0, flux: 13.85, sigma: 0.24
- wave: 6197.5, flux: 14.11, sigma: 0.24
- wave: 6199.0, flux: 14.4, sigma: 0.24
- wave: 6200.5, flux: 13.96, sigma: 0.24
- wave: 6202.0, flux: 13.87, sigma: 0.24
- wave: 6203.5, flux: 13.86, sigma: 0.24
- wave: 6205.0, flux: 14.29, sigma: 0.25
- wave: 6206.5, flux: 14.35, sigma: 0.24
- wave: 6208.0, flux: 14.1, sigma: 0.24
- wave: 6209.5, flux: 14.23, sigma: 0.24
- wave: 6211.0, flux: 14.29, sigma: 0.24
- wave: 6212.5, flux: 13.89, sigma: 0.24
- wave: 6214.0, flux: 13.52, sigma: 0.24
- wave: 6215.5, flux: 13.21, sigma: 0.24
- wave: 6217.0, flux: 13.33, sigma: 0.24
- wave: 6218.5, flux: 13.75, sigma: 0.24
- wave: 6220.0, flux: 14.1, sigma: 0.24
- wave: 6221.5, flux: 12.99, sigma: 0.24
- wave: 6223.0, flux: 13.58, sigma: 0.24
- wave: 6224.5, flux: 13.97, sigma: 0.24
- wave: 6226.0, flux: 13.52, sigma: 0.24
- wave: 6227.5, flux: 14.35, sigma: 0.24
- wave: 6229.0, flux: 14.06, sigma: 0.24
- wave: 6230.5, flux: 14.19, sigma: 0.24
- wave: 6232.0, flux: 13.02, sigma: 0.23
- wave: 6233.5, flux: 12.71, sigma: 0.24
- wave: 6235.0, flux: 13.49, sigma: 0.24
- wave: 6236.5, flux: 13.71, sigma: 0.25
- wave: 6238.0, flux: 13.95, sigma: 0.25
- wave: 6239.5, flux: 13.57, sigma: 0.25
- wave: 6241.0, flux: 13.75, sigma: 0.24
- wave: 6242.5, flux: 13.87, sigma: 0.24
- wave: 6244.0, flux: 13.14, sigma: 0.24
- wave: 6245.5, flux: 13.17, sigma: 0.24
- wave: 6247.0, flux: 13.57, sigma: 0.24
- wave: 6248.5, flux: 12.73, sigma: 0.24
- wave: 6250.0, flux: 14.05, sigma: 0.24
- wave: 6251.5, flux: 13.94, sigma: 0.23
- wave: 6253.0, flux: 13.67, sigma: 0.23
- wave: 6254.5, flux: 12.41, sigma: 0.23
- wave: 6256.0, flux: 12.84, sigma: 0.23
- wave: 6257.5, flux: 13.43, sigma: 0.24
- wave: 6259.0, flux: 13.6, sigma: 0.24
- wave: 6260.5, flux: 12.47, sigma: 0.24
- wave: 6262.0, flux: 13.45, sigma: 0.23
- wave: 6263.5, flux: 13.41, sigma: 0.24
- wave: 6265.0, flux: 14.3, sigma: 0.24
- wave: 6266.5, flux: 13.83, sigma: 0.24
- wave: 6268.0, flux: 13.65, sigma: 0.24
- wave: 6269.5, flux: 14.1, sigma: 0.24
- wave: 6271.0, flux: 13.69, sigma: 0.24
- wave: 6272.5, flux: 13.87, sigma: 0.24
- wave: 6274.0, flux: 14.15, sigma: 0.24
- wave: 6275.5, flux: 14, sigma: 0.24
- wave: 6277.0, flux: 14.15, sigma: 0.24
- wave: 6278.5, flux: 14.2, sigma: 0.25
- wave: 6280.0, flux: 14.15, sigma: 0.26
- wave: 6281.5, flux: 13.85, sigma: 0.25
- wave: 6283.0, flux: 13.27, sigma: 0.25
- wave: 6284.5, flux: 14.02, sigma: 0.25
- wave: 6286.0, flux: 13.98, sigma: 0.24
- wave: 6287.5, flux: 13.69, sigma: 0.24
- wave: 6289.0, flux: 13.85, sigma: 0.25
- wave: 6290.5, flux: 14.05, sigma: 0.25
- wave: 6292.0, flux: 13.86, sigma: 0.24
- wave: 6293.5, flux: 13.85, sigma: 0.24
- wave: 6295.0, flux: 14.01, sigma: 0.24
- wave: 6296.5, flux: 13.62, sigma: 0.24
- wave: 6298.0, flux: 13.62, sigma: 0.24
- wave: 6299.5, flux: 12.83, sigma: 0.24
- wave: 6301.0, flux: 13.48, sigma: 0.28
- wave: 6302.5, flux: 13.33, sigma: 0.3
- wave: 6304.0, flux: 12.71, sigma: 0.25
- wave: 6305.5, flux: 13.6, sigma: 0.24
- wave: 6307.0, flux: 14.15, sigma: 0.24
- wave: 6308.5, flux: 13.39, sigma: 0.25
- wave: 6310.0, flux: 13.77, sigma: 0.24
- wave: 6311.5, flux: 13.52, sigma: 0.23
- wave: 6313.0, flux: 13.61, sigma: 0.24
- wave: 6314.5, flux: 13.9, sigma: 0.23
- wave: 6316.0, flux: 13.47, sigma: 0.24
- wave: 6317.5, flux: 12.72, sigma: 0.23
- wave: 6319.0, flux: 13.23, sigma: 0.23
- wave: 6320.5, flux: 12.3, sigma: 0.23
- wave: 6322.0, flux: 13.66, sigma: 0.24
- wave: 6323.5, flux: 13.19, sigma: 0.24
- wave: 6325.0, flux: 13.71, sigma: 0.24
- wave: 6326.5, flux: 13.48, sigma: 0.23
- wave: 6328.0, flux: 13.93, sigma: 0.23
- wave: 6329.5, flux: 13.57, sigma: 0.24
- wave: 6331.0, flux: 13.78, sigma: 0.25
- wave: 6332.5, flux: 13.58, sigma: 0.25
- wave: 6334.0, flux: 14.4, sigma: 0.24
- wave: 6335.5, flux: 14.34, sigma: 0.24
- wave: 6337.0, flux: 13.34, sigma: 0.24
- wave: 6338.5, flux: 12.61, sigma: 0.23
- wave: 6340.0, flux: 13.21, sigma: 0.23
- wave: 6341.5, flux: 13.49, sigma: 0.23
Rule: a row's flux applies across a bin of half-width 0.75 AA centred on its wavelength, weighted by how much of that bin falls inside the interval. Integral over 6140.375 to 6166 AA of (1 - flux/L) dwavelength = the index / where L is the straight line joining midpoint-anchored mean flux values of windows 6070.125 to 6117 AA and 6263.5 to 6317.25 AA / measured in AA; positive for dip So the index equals 1.1 AA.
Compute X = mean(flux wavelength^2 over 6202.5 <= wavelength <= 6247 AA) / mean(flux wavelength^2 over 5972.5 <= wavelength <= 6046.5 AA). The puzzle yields 1.0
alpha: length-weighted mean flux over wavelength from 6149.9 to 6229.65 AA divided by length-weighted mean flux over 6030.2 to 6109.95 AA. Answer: 0.95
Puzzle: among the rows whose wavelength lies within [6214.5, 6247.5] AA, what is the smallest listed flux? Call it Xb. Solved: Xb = 12.71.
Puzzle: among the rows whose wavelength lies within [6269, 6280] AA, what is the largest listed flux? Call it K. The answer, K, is 14.2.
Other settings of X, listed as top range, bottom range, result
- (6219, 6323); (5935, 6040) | 1.04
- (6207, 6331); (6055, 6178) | 1.03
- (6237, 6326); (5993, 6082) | 1.02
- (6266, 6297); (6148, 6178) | 1.09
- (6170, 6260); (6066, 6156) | 1.01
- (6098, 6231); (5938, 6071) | 1.00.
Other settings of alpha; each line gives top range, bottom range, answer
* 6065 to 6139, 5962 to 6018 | 0.98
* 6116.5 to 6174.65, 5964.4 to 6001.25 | 0.93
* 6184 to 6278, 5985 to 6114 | 0.96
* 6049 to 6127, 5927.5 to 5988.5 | 0.98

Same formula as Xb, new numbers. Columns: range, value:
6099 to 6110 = 11.7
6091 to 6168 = 10.2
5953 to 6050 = 13.03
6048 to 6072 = 13.87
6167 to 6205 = 11.83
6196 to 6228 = 12.99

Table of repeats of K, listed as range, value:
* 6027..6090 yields 16.28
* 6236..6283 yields 14.3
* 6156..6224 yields 14.4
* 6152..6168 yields 14.29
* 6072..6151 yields 14.95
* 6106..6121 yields 14.55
